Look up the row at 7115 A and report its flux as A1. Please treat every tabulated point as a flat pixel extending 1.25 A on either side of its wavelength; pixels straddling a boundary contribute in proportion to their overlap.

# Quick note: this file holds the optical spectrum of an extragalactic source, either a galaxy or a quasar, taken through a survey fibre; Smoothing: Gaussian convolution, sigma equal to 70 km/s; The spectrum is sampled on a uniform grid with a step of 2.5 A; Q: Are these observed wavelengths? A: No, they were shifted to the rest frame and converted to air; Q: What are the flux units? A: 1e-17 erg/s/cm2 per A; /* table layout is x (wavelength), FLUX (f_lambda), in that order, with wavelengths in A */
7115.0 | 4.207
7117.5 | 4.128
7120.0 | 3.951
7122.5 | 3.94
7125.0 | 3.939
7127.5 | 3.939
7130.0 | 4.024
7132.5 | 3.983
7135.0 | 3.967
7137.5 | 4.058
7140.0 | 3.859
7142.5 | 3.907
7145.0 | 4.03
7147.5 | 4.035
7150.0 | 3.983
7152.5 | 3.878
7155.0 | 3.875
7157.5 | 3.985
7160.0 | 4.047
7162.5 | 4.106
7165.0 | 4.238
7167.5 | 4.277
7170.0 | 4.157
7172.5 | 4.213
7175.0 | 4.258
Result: 4.207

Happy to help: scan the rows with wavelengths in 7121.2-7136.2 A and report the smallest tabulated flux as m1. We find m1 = 3.939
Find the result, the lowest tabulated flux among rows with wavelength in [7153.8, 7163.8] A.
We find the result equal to 3.875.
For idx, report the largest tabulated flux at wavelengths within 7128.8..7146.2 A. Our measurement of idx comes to 4.058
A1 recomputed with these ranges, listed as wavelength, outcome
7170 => 4.157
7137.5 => 4.058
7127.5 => 3.939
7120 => 3.951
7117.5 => 4.128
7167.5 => 4.277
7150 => 3.983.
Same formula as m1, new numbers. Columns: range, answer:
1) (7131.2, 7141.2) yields 3.859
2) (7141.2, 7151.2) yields 3.907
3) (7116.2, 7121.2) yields 3.951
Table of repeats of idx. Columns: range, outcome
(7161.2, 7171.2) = 4.277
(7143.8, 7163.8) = 4.106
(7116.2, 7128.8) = 4.128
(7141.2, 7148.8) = 4.035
